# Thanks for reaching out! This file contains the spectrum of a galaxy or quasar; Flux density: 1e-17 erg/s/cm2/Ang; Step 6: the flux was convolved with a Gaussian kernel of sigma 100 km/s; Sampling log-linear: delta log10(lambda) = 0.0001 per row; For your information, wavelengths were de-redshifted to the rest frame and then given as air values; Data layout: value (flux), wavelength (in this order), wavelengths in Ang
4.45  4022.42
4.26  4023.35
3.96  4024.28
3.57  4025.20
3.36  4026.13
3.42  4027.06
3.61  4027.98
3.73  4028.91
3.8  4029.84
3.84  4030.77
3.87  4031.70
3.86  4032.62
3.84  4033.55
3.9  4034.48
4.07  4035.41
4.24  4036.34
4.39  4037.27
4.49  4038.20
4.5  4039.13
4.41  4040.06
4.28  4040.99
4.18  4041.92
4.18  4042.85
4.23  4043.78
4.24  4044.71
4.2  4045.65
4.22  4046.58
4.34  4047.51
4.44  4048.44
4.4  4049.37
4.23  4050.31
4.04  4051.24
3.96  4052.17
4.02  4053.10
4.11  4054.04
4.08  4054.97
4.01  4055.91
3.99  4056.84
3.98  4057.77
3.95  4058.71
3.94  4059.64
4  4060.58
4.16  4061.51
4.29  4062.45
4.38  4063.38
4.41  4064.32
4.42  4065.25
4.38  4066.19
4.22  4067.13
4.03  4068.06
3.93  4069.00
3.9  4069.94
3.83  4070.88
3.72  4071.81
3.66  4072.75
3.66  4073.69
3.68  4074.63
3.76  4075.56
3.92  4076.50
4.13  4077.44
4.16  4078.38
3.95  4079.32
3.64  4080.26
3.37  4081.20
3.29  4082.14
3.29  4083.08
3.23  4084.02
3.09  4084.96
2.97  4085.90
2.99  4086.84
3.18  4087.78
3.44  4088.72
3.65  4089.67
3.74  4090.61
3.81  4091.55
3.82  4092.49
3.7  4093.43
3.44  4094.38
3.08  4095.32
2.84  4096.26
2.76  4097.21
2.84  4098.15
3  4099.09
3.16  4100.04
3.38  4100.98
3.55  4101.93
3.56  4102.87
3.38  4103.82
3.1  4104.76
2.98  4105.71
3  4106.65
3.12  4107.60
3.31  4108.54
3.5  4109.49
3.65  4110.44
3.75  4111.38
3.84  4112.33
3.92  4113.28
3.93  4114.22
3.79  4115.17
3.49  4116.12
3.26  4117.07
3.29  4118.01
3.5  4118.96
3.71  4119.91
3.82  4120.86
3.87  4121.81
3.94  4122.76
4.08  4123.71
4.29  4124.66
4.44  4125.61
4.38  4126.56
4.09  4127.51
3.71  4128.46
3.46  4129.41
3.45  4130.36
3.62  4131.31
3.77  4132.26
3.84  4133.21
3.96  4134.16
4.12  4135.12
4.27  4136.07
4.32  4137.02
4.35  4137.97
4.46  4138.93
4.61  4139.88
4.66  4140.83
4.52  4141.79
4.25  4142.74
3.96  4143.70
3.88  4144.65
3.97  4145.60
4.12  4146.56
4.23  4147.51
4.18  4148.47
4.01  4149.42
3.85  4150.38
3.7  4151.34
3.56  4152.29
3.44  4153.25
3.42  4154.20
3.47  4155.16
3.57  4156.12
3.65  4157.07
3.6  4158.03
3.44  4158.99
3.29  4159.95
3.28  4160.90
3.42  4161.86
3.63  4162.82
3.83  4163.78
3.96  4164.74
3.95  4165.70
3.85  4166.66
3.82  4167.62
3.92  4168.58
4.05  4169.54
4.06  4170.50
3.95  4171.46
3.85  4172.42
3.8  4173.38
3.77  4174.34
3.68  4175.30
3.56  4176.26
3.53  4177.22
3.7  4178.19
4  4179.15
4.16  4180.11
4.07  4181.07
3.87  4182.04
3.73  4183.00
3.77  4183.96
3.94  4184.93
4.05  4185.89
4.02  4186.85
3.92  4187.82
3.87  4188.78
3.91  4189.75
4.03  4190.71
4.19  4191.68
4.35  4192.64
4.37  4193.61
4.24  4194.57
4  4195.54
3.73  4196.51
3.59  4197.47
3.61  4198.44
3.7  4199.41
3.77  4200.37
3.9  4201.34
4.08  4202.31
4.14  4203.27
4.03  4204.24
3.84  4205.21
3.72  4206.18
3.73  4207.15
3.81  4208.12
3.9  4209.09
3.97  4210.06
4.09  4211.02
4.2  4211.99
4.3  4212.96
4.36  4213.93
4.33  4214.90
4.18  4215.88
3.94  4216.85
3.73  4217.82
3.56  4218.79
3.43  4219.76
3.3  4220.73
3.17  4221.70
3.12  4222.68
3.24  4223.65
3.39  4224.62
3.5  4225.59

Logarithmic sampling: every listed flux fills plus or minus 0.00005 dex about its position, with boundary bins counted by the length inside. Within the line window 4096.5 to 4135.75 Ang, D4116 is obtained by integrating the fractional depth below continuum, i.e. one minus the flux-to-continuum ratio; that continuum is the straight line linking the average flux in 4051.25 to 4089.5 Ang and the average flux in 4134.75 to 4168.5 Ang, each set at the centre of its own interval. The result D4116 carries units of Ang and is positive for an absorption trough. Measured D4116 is 2.8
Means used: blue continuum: 3.83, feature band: 3.6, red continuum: 3.9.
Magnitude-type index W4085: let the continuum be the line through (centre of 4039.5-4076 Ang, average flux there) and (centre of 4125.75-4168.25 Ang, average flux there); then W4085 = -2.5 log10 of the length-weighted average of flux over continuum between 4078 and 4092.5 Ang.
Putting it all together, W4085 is 0.167 mag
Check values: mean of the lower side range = 4.1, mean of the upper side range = 3.89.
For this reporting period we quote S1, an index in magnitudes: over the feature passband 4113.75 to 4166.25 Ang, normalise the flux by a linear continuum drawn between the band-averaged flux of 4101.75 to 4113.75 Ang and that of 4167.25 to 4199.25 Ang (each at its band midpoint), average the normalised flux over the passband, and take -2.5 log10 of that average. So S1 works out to -0.07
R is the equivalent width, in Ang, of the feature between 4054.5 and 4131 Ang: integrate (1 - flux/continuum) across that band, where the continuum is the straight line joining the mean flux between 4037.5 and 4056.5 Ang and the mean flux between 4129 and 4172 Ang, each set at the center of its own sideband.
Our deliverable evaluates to 7.61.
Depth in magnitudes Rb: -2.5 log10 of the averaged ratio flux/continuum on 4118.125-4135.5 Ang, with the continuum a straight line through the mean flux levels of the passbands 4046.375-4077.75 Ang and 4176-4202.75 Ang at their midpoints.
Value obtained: 0.03 mag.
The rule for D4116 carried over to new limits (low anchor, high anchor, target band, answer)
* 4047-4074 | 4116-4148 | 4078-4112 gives 5.81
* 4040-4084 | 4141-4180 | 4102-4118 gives 1.82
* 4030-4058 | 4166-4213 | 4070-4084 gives 1.33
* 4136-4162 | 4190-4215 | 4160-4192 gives 0.89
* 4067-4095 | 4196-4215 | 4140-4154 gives -0.87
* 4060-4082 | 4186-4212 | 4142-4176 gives 1.45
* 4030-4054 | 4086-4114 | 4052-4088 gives -0.53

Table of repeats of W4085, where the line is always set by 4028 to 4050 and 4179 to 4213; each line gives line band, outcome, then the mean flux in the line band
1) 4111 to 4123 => 0.10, 3.69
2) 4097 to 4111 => 0.25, 3.23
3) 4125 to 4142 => -0.02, 4.11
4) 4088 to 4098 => 0.20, 3.4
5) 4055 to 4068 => -0.01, 4.16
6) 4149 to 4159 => 0.11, 3.61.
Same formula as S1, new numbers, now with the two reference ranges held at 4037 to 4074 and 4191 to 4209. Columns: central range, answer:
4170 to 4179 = 0.05 mag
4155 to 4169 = 0.10 mag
